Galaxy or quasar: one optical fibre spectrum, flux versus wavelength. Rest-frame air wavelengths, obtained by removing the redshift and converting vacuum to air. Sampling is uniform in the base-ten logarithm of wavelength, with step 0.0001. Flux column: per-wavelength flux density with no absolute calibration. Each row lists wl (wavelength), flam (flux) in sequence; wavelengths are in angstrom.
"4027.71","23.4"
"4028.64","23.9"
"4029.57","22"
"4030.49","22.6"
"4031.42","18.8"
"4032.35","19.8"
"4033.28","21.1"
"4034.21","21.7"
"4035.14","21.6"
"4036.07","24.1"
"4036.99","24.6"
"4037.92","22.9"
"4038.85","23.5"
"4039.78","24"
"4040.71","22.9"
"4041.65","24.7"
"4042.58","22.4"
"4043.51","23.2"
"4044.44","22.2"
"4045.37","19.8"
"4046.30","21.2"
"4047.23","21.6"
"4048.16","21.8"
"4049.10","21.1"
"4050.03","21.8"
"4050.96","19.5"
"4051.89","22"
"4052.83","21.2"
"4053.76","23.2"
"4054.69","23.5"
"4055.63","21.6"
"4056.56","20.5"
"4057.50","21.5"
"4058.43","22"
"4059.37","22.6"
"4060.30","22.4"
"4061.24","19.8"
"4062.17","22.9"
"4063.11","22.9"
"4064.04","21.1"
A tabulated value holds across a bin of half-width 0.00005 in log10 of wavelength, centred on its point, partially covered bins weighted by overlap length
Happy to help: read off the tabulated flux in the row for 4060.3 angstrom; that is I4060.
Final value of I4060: 22.4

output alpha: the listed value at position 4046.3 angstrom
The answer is 21.2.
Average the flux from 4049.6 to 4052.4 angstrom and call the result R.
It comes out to 21.1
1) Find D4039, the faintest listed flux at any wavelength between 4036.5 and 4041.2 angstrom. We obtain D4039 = 22.9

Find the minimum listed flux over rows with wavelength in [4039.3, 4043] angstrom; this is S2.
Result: 22.4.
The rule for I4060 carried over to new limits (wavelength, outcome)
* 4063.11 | 22.9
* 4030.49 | 22.6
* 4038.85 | 23.5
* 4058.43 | 22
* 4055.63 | 21.6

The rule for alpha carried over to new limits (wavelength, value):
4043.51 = 23.2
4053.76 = 23.2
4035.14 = 21.6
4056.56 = 20.5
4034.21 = 21.7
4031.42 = 18.8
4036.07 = 24.1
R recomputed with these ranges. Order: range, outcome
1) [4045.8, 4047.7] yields 21.4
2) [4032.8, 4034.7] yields 21.4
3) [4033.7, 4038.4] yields 23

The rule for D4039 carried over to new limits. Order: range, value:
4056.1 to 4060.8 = 20.5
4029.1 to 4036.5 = 18.8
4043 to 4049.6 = 19.8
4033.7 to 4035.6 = 21.6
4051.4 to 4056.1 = 21.2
